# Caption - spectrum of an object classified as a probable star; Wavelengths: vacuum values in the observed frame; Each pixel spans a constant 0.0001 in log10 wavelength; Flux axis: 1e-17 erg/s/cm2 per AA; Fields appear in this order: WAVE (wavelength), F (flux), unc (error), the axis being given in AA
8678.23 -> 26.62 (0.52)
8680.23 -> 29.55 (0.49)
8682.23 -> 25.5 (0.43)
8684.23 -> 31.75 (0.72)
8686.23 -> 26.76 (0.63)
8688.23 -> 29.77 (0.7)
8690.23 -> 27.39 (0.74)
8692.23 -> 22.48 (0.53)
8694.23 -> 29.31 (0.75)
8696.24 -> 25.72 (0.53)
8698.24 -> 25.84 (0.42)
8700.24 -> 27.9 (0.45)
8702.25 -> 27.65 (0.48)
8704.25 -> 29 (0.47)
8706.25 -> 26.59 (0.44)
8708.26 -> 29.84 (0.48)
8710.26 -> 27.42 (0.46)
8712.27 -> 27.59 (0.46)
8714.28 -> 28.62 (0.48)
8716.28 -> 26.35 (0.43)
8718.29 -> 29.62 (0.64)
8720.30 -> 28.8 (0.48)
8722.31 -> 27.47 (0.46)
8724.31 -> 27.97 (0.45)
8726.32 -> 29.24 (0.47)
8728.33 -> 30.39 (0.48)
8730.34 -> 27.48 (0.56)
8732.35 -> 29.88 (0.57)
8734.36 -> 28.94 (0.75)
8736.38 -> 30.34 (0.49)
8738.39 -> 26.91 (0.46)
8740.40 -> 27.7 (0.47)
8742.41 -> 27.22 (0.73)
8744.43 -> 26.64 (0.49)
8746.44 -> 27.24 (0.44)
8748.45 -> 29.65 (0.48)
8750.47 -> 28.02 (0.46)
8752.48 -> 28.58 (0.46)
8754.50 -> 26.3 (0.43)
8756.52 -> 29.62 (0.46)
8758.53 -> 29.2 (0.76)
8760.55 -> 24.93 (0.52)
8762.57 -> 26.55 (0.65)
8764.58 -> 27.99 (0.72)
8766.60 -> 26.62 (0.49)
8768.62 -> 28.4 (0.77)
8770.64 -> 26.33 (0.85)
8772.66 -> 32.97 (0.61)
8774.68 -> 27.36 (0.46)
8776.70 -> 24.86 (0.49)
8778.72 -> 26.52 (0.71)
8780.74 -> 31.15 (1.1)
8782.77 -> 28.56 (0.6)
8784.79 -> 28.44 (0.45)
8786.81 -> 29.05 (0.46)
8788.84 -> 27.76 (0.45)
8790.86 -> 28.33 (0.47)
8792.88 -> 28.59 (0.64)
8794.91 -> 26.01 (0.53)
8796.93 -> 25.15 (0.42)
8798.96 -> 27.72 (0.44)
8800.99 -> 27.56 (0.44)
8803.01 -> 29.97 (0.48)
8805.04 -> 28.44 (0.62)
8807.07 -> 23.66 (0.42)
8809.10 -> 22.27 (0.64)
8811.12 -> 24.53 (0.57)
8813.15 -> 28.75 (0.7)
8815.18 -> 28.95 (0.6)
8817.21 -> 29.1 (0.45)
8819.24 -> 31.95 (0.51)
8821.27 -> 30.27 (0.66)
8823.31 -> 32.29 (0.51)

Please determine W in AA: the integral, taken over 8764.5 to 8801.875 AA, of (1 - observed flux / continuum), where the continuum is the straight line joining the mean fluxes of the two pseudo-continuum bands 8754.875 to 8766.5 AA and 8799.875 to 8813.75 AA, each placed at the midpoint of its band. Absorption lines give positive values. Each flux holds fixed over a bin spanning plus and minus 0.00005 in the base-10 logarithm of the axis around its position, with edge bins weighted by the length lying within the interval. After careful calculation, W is -1.2 AA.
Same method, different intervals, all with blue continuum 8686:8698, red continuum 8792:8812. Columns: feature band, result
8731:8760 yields -1.8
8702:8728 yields -1.4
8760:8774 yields -0.7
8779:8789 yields -0.9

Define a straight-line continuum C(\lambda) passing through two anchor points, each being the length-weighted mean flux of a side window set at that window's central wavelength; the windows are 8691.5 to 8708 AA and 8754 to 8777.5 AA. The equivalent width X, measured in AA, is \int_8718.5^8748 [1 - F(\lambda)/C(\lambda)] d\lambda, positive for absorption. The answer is -1.1 AA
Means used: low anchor 27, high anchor 27.6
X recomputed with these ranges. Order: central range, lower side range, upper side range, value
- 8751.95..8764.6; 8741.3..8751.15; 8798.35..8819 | 0.1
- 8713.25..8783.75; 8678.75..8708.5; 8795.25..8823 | -1.3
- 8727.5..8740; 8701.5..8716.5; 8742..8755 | -0.5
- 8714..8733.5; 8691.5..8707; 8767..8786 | -0.9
